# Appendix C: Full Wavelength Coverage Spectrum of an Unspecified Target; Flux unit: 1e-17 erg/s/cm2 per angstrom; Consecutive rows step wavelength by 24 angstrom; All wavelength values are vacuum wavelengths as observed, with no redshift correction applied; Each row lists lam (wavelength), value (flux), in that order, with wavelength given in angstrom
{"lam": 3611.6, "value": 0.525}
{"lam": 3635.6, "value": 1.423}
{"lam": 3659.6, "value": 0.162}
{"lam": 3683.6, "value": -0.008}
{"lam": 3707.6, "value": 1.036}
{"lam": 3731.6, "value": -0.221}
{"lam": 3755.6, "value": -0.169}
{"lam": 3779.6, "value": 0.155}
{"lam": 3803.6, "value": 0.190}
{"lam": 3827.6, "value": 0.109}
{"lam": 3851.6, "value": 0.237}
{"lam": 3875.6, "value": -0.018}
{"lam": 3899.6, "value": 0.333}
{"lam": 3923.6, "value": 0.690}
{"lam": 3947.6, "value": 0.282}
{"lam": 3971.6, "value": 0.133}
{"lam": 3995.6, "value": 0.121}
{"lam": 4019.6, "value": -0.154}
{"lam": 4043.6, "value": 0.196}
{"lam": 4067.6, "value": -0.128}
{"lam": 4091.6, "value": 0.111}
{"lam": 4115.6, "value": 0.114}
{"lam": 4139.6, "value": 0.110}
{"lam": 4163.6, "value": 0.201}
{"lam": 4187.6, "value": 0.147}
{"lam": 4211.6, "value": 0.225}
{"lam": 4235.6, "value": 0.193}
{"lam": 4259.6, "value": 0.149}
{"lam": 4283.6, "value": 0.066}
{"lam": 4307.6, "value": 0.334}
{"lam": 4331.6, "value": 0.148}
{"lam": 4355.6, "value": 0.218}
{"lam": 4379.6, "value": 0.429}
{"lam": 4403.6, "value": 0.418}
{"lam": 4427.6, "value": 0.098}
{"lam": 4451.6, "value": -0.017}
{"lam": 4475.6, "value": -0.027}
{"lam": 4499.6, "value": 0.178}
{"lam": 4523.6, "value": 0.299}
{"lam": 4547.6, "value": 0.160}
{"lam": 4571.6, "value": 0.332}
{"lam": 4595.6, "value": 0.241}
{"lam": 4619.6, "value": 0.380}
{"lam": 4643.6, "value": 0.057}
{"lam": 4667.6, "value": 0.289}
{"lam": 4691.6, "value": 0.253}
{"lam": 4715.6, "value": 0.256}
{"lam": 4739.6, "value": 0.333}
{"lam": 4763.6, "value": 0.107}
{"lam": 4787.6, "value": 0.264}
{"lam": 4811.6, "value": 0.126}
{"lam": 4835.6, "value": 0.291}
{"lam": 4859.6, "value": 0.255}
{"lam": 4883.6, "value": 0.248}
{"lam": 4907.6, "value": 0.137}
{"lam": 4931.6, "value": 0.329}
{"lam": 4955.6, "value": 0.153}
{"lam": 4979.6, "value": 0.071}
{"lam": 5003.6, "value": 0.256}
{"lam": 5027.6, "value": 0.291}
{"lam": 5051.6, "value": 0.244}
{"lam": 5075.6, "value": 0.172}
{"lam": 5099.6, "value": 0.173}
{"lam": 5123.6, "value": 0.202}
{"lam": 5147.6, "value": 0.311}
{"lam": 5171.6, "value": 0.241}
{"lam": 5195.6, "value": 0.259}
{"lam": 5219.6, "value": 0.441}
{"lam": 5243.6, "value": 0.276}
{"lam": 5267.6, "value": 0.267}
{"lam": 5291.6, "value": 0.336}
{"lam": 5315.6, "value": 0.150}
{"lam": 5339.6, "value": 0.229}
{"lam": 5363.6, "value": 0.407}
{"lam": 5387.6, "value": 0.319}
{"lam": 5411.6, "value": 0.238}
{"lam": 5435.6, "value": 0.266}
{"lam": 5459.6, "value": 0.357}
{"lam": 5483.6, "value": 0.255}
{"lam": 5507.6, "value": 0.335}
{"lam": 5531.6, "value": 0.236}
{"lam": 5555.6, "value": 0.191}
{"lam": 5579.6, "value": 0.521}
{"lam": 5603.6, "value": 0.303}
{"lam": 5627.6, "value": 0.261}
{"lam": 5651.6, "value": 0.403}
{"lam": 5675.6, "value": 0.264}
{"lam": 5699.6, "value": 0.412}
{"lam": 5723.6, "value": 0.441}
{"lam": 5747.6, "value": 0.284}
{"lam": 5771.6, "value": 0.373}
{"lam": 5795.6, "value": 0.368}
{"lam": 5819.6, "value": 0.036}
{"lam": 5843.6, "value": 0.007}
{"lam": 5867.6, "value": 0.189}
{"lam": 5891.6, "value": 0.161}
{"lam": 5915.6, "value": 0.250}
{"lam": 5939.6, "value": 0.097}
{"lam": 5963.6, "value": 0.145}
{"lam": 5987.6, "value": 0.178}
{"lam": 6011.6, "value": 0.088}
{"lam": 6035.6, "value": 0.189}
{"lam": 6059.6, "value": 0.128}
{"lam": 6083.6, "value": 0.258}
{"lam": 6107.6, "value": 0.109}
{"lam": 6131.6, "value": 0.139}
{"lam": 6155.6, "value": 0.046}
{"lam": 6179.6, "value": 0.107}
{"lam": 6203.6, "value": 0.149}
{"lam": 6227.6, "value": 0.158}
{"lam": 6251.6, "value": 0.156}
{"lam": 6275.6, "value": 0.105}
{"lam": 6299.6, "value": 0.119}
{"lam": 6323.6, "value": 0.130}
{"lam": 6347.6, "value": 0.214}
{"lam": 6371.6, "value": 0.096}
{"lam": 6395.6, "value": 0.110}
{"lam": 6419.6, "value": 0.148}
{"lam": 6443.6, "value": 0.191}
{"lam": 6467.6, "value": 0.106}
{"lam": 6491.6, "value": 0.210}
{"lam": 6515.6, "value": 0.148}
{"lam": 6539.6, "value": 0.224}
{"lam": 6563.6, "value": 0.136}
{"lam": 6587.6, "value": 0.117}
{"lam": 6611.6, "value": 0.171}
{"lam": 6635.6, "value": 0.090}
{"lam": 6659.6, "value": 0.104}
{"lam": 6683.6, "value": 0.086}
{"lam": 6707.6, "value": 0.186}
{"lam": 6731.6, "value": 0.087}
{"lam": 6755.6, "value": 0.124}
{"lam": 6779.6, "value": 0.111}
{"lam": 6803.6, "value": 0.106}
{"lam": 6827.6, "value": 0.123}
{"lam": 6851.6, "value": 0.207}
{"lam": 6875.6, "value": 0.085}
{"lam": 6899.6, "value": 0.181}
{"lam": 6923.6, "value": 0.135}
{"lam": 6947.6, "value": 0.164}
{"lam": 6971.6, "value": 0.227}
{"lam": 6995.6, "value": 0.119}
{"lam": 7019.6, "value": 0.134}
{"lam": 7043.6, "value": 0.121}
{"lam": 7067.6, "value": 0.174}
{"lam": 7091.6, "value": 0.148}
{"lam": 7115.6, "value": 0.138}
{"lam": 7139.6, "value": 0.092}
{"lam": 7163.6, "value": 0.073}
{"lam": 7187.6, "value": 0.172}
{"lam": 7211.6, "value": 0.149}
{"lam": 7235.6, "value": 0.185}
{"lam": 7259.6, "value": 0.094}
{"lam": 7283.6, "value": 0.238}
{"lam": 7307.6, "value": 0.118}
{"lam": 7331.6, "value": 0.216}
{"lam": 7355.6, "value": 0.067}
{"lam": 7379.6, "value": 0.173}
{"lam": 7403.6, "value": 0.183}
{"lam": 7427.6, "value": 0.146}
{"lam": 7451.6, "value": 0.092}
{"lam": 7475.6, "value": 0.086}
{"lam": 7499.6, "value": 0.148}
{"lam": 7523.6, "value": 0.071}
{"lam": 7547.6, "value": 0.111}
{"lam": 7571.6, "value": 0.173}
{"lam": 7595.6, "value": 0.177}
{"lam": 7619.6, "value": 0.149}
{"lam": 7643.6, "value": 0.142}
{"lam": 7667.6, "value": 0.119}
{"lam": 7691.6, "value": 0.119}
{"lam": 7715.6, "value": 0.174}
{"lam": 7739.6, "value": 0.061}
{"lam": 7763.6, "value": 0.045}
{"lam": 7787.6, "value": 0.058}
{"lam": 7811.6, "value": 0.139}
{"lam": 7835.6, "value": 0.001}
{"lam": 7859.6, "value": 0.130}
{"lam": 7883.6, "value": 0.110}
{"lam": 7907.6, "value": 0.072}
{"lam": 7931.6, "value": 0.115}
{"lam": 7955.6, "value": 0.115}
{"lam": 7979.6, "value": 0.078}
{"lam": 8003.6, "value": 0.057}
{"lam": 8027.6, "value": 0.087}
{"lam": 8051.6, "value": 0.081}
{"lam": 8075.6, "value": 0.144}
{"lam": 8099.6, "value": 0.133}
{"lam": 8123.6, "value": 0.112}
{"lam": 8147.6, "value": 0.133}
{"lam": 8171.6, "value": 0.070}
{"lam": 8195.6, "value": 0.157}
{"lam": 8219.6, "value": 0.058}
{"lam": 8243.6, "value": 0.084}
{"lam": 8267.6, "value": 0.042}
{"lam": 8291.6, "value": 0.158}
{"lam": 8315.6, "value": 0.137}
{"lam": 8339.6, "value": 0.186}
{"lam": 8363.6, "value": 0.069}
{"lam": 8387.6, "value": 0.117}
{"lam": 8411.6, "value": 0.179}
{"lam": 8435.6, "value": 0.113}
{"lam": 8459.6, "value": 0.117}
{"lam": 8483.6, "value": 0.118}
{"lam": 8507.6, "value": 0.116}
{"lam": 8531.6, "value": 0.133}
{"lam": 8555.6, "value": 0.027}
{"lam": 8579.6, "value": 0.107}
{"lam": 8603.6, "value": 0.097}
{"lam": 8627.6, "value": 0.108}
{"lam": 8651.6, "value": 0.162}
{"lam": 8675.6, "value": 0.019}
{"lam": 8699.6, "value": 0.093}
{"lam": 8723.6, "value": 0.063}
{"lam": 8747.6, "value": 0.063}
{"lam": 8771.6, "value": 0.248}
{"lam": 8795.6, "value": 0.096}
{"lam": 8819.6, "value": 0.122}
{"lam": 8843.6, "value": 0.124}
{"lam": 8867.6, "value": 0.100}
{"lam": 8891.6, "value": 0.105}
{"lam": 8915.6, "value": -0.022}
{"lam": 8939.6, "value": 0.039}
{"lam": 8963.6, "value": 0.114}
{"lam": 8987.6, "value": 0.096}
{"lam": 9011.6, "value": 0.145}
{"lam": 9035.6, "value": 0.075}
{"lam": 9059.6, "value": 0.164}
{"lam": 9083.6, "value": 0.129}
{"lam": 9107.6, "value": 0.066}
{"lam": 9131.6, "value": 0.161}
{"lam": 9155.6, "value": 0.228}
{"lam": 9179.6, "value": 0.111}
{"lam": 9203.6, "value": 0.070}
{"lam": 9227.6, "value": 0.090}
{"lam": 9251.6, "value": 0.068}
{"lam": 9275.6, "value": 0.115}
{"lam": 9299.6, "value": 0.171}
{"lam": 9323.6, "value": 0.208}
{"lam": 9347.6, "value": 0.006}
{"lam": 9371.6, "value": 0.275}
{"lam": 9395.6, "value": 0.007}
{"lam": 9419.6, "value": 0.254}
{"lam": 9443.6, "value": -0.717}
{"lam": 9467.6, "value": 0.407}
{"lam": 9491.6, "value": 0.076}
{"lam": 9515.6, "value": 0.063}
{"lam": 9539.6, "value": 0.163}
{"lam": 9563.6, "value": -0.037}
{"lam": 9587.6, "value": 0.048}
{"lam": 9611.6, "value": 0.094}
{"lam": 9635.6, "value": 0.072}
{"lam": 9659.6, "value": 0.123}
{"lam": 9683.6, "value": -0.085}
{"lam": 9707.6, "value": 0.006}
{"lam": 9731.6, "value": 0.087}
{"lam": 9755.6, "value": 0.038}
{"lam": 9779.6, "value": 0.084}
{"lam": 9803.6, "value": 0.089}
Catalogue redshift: 0.51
